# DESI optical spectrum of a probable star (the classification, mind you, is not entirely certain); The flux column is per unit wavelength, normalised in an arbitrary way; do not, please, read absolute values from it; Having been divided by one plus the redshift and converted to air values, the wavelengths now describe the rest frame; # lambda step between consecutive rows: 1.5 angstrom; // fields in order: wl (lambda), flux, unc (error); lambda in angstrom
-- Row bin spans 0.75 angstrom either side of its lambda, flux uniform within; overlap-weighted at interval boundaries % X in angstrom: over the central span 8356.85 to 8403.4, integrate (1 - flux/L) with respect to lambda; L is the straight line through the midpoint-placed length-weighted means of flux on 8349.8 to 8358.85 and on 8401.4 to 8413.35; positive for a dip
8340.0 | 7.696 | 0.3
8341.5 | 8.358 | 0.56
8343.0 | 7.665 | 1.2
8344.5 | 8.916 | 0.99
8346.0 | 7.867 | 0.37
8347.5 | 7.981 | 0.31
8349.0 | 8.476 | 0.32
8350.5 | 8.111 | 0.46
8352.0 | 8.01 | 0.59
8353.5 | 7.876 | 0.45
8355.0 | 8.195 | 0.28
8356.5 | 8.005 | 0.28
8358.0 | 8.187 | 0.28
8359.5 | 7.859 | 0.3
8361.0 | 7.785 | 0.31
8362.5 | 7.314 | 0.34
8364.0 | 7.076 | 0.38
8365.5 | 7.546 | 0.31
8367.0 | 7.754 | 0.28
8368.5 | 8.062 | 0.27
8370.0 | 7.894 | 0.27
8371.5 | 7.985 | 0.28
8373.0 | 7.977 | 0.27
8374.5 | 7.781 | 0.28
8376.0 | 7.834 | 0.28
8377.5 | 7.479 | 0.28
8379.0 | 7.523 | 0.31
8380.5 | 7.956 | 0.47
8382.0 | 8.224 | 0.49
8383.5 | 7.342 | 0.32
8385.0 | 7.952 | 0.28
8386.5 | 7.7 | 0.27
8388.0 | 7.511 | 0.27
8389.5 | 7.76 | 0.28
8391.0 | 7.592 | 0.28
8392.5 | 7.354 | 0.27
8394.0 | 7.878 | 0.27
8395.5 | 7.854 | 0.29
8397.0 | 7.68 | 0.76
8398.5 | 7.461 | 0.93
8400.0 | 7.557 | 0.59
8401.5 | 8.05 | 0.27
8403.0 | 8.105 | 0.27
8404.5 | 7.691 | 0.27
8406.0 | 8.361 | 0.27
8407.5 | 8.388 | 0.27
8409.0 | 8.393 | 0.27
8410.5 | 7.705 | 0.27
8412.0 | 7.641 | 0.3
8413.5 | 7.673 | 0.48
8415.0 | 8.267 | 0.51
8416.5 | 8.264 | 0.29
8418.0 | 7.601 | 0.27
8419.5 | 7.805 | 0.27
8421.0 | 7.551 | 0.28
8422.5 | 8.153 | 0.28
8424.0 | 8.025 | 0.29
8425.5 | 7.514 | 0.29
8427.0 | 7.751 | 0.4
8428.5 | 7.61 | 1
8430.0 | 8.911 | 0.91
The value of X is 1.7 angstrom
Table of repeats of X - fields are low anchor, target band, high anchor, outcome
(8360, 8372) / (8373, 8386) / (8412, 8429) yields -0.10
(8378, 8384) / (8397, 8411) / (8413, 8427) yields -0.23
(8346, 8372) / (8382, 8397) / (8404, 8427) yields 0.42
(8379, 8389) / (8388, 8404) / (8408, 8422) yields 0.19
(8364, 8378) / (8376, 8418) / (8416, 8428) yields -0.13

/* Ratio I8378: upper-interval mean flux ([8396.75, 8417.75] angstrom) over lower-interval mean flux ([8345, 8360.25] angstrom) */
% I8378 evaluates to 1.0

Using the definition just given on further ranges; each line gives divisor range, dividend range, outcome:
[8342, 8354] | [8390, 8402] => 0.94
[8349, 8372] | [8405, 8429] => 1.01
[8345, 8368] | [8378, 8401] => 0.98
